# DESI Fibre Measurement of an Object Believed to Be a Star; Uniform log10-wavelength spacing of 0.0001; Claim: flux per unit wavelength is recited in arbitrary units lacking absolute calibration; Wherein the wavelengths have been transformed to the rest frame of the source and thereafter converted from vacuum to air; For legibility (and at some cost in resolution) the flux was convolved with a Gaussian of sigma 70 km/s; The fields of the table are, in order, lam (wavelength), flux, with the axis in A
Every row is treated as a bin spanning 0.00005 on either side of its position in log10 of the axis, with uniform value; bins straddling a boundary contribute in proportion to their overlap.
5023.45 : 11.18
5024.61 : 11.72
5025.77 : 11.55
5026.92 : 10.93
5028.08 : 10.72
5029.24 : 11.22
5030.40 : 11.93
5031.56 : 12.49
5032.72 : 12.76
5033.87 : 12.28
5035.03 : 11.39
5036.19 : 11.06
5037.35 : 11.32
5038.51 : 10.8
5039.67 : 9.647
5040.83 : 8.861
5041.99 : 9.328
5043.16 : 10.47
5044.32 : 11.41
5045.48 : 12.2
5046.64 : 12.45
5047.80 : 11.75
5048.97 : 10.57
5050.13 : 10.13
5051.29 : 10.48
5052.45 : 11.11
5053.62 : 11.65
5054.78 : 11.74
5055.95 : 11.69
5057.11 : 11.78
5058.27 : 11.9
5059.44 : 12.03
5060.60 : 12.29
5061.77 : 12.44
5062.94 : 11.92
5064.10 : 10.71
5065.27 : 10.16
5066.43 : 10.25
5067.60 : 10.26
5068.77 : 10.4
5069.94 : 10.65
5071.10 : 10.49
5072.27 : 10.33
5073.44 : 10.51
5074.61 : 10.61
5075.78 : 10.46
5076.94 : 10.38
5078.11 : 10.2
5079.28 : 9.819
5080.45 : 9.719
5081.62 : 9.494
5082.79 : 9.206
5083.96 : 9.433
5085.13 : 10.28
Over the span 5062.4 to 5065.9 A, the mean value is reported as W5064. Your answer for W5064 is 10.9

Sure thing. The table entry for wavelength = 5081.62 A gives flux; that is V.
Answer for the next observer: 9.494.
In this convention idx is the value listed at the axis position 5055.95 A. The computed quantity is 11.69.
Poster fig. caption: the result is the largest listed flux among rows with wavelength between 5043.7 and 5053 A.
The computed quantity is 12.45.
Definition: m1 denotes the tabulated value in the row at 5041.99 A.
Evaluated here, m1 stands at 9.328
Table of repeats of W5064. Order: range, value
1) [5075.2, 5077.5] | 10.5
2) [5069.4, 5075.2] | 10.5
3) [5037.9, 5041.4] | 9.79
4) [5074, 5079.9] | 10.3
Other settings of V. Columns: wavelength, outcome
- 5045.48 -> 12.2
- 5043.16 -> 10.47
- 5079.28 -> 9.819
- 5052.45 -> 11.11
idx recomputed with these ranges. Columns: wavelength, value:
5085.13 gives 10.28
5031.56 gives 12.49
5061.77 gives 12.44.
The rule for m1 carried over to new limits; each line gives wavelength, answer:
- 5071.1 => 10.49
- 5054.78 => 11.74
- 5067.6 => 10.26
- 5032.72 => 12.76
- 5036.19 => 11.06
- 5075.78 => 10.46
